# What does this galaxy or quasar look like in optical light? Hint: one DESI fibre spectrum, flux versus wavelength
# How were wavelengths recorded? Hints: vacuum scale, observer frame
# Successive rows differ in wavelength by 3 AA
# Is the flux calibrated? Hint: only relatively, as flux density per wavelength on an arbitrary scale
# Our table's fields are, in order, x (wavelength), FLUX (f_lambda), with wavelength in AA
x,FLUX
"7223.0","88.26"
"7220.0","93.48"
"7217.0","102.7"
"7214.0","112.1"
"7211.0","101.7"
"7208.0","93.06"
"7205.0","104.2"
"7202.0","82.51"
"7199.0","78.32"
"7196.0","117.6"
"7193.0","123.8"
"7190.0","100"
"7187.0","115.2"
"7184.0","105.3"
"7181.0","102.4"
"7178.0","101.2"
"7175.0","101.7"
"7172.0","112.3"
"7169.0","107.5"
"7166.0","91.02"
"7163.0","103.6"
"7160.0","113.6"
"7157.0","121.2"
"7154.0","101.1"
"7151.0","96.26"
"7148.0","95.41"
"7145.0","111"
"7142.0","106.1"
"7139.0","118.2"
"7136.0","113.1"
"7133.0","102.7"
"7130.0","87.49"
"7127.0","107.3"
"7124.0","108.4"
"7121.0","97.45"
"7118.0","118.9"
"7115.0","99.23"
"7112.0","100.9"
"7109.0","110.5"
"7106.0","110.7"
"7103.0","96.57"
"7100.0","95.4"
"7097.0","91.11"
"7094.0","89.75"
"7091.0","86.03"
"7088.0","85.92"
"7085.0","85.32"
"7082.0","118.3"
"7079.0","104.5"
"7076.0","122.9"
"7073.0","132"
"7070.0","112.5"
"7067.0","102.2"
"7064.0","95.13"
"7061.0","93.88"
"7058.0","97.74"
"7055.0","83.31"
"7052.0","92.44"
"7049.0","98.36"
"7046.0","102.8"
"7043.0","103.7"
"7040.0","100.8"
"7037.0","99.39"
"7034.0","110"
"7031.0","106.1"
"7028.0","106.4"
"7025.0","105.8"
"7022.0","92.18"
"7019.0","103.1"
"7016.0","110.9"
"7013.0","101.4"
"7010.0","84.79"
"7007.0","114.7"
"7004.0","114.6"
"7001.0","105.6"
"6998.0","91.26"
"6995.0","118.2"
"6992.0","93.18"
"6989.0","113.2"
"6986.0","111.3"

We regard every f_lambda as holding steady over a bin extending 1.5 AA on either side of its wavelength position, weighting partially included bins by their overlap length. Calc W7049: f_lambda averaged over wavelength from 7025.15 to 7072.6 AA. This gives 101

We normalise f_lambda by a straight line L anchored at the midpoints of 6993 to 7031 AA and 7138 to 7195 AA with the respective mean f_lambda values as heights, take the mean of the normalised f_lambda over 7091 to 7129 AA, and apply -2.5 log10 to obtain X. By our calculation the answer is 0.05 mag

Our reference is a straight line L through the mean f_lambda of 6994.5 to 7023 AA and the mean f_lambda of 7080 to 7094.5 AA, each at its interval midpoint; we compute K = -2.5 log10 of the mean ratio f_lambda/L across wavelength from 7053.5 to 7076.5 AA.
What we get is -0.09 mag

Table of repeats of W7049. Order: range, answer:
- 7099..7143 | 105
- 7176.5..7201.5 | 105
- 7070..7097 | 103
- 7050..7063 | 92.2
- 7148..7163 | 106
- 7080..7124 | 99.4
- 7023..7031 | 105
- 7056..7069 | 97.3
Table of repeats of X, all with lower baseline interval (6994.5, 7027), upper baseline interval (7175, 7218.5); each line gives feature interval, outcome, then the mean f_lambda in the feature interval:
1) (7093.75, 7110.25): 0.04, 99.5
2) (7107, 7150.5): -0.02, 105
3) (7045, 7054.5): 0.08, 96.1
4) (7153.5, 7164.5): -0.08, 111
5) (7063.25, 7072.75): -0.05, 108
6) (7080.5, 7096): 0.11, 93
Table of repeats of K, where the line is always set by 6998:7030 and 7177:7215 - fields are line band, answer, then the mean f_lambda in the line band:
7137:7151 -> -0.04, 107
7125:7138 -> 0.00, 103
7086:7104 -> 0.14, 90.5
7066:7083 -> -0.12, 116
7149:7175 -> -0.03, 105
